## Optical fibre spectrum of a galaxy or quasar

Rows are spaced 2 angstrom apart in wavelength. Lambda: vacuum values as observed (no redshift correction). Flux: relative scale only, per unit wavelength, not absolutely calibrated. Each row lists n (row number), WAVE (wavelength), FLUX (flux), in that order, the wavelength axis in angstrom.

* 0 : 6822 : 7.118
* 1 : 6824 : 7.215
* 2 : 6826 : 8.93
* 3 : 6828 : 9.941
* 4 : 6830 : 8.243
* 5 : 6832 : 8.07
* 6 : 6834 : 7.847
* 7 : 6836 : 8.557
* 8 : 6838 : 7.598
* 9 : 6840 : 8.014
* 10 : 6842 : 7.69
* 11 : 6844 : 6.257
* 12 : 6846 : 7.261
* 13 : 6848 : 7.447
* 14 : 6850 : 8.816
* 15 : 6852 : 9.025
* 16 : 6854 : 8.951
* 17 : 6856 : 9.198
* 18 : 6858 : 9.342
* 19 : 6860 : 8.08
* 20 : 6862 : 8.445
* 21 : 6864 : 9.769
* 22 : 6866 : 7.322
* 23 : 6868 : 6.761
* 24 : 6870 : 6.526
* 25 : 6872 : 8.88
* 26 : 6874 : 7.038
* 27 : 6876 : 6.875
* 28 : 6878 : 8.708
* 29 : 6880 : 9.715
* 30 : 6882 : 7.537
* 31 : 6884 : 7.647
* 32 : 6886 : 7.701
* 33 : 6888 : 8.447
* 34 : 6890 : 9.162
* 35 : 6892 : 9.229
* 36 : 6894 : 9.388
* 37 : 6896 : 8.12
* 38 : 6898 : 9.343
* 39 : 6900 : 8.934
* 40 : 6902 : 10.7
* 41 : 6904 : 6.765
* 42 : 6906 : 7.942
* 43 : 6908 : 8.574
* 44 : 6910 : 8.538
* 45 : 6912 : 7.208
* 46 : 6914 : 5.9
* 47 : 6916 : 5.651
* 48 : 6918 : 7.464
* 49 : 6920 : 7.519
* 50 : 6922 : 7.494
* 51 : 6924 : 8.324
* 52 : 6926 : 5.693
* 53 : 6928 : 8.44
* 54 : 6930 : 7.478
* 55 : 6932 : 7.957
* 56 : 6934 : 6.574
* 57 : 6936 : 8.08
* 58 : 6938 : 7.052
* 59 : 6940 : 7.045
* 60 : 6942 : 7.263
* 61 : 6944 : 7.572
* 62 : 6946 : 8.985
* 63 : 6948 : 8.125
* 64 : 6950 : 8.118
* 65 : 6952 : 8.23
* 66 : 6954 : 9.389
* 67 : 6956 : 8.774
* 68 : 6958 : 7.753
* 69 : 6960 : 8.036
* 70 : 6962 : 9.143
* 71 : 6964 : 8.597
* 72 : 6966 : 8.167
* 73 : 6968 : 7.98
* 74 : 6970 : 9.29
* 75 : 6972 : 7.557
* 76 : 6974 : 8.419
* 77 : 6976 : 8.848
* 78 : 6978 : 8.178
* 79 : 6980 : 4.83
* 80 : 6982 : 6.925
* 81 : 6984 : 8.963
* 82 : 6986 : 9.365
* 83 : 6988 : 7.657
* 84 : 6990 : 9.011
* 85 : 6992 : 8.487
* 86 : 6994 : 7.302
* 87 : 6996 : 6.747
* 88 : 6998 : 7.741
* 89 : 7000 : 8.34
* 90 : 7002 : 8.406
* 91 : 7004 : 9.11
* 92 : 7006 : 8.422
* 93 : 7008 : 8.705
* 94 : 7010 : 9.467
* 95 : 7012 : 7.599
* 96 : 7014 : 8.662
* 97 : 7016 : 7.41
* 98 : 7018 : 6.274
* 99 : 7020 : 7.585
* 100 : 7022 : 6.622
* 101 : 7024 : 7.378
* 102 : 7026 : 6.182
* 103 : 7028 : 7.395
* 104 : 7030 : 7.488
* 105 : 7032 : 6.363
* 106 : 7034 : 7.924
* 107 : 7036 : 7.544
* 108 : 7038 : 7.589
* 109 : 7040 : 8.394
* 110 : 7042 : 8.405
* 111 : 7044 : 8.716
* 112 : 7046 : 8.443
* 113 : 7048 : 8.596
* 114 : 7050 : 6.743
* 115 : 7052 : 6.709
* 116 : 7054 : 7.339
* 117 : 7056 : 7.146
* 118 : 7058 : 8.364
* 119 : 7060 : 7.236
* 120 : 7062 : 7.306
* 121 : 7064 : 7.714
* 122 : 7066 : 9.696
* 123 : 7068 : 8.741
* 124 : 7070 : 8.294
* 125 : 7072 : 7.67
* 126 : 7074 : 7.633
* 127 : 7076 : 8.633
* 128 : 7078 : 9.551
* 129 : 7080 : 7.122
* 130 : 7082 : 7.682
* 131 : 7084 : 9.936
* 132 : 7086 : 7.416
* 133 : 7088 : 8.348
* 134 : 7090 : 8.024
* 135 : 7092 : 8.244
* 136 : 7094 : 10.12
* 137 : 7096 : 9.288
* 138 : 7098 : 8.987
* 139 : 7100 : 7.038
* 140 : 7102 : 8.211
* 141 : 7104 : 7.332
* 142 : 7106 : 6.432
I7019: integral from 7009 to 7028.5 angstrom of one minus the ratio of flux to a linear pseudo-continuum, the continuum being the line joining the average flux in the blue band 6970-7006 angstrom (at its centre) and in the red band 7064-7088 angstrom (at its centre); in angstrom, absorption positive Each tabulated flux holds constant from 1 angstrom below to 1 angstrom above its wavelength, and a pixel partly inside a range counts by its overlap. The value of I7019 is 1.7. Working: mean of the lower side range 8.04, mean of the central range 7.46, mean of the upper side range 8.37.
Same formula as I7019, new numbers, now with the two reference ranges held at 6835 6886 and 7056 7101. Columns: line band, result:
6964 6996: 0.56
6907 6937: 2.69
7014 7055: 3.78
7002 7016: -0.57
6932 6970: 0.34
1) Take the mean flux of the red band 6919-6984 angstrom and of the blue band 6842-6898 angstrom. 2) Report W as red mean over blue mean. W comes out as 1.0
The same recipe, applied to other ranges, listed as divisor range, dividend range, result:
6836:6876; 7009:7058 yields 0.95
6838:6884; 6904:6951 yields 0.93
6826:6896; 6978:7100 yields 0.97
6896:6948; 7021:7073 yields 1.00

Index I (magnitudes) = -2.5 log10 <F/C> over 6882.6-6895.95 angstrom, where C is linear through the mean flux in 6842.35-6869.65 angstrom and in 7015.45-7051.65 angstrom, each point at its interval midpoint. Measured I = -0.07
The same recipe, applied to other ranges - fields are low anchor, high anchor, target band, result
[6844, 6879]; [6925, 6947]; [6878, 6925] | -0.05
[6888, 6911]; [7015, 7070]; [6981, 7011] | -0.04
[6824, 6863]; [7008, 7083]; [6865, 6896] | 0.02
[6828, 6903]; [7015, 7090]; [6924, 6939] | 0.10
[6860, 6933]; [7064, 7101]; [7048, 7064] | 0.14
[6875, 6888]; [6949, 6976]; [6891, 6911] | -0.08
